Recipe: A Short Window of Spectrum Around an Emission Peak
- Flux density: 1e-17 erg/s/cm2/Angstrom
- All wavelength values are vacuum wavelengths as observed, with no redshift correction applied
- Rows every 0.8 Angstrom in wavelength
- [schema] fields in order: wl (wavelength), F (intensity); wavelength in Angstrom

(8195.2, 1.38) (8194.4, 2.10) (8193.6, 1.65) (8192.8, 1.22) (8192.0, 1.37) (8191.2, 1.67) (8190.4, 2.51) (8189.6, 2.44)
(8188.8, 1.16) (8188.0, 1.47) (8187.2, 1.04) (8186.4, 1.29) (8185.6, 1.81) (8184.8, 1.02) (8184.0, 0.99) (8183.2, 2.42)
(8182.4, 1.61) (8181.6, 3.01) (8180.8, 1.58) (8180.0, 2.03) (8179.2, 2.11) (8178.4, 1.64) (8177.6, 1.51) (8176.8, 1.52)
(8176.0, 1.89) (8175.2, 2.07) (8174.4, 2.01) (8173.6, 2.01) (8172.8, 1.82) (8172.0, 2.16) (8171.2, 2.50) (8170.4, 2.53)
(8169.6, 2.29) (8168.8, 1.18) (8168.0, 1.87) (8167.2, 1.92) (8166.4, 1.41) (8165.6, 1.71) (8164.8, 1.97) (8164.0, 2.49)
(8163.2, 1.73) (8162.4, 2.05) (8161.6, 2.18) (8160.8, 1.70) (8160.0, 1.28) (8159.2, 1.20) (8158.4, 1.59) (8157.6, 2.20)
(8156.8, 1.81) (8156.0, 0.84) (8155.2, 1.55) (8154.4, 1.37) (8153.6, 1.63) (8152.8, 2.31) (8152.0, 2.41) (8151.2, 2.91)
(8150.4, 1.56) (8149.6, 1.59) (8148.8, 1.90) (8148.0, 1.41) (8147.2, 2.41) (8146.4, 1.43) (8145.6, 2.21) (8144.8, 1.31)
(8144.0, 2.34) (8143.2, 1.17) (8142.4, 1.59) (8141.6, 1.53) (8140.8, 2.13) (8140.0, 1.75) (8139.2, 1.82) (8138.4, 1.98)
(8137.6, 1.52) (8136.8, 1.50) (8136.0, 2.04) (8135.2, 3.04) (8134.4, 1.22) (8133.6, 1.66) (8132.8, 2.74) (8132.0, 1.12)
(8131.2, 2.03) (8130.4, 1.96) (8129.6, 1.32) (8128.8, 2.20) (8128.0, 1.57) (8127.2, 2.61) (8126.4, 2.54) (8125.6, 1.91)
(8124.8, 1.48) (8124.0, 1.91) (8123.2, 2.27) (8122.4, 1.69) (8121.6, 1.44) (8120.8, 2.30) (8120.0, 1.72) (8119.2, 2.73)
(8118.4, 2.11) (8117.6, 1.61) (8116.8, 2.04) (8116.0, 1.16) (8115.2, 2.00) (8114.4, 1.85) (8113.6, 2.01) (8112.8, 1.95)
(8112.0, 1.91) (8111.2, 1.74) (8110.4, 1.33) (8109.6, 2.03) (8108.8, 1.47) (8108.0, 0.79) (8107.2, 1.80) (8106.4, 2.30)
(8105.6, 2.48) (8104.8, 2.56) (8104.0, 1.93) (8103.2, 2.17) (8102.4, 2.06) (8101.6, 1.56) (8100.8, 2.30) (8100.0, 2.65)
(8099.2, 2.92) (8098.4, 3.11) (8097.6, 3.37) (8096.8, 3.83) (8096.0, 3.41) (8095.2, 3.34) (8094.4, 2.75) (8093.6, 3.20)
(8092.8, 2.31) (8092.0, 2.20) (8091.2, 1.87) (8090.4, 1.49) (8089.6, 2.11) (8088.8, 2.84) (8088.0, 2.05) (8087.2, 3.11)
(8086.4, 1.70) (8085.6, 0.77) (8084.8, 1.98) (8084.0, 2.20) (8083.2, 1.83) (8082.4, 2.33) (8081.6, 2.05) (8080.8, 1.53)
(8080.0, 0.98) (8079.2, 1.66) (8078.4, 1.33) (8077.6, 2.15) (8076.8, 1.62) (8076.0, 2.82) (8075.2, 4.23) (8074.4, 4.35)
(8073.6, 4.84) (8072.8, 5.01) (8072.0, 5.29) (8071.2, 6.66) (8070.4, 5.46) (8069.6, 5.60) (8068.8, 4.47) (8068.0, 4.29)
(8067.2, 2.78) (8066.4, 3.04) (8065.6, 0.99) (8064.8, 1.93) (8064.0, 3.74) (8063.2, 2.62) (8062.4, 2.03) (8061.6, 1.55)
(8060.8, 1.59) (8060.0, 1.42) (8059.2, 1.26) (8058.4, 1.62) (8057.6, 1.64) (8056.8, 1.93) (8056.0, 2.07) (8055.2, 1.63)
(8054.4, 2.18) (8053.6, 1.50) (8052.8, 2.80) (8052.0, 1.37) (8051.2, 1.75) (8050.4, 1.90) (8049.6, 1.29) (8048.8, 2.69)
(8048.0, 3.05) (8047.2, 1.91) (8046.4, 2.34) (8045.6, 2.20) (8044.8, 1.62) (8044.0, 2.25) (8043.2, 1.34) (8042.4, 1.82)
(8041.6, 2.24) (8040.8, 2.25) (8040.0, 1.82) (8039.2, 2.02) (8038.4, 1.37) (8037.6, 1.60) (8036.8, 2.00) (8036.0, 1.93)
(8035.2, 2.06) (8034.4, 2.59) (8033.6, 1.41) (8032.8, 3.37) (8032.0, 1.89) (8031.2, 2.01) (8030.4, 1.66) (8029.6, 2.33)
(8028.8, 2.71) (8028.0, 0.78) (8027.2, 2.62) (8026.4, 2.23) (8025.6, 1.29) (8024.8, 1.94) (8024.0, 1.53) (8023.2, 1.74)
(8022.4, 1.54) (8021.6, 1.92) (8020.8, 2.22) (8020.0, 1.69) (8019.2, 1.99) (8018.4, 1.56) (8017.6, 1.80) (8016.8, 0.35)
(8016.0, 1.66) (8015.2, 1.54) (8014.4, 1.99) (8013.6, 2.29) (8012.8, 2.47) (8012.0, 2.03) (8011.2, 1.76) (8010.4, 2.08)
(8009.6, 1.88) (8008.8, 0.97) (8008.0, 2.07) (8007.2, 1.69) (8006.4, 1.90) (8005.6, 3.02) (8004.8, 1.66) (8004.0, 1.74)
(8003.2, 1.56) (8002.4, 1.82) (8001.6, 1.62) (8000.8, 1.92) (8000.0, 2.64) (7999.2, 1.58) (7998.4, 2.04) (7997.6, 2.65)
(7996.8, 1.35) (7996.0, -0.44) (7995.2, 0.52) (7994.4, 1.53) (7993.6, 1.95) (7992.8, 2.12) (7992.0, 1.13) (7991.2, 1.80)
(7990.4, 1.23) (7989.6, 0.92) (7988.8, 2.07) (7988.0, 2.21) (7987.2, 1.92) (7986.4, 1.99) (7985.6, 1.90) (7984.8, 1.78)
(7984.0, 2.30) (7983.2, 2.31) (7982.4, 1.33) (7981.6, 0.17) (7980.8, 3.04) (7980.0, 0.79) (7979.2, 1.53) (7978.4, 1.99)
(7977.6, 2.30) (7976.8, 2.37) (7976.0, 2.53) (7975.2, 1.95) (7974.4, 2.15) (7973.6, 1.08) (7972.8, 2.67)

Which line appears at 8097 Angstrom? [N II] 6583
